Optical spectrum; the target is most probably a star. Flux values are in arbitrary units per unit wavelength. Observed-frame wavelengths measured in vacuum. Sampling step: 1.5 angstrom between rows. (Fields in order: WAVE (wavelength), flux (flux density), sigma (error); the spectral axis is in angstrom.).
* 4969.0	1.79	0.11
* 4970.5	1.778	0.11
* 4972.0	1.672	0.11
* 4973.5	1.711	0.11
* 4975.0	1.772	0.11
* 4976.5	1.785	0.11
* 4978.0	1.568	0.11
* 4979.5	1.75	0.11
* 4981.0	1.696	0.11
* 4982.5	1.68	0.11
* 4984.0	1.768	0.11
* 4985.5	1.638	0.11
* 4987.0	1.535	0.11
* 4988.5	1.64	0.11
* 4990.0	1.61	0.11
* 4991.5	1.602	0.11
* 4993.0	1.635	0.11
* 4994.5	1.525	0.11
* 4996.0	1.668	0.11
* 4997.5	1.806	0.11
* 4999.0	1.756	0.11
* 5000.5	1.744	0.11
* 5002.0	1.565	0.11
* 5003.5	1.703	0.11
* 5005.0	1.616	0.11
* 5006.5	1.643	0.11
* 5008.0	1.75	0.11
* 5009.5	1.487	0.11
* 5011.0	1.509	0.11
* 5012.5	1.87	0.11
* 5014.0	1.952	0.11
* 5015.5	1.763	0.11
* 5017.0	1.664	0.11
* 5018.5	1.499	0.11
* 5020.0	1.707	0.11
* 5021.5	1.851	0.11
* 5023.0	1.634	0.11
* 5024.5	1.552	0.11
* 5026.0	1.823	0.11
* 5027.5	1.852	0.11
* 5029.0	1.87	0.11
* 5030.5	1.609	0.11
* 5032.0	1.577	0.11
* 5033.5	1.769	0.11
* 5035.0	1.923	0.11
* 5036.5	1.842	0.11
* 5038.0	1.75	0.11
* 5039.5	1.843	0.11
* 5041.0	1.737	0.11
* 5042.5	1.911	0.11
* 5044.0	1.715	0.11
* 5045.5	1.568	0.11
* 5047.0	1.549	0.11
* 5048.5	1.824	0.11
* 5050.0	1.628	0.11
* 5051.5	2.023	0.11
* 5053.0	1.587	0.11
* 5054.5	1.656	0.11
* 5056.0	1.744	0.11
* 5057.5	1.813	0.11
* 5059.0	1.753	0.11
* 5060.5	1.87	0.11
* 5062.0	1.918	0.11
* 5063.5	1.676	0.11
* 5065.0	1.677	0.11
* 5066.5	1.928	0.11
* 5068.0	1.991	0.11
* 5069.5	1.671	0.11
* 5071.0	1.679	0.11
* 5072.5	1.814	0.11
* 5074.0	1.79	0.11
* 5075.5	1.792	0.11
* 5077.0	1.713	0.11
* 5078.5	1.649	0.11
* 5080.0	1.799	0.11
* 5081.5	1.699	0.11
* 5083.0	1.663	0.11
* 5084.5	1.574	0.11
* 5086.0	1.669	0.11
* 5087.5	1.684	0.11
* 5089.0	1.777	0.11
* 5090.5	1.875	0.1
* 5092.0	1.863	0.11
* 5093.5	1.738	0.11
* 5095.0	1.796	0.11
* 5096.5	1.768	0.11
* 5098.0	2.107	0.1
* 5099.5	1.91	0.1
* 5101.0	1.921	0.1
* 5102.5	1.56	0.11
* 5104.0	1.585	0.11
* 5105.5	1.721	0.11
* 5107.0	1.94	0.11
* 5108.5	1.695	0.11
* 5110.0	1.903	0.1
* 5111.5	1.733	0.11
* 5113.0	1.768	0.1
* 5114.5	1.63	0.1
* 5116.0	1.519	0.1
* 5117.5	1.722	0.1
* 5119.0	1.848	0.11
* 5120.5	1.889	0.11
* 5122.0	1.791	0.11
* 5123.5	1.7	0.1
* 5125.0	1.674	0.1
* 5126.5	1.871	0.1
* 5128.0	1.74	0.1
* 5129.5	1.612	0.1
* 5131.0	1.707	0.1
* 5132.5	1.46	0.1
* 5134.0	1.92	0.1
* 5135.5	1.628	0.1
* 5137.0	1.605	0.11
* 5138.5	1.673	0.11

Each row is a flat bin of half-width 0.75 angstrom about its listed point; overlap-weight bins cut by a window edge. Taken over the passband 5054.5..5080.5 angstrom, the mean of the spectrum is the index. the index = 1.78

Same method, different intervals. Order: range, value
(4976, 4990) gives 1.67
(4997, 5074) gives 1.74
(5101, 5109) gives 1.72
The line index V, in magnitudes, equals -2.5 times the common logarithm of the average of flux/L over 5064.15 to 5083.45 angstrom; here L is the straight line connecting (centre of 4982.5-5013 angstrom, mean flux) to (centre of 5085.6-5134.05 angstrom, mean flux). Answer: -0.02 mag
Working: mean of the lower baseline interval 1.65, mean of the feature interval 1.76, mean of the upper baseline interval 1.76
